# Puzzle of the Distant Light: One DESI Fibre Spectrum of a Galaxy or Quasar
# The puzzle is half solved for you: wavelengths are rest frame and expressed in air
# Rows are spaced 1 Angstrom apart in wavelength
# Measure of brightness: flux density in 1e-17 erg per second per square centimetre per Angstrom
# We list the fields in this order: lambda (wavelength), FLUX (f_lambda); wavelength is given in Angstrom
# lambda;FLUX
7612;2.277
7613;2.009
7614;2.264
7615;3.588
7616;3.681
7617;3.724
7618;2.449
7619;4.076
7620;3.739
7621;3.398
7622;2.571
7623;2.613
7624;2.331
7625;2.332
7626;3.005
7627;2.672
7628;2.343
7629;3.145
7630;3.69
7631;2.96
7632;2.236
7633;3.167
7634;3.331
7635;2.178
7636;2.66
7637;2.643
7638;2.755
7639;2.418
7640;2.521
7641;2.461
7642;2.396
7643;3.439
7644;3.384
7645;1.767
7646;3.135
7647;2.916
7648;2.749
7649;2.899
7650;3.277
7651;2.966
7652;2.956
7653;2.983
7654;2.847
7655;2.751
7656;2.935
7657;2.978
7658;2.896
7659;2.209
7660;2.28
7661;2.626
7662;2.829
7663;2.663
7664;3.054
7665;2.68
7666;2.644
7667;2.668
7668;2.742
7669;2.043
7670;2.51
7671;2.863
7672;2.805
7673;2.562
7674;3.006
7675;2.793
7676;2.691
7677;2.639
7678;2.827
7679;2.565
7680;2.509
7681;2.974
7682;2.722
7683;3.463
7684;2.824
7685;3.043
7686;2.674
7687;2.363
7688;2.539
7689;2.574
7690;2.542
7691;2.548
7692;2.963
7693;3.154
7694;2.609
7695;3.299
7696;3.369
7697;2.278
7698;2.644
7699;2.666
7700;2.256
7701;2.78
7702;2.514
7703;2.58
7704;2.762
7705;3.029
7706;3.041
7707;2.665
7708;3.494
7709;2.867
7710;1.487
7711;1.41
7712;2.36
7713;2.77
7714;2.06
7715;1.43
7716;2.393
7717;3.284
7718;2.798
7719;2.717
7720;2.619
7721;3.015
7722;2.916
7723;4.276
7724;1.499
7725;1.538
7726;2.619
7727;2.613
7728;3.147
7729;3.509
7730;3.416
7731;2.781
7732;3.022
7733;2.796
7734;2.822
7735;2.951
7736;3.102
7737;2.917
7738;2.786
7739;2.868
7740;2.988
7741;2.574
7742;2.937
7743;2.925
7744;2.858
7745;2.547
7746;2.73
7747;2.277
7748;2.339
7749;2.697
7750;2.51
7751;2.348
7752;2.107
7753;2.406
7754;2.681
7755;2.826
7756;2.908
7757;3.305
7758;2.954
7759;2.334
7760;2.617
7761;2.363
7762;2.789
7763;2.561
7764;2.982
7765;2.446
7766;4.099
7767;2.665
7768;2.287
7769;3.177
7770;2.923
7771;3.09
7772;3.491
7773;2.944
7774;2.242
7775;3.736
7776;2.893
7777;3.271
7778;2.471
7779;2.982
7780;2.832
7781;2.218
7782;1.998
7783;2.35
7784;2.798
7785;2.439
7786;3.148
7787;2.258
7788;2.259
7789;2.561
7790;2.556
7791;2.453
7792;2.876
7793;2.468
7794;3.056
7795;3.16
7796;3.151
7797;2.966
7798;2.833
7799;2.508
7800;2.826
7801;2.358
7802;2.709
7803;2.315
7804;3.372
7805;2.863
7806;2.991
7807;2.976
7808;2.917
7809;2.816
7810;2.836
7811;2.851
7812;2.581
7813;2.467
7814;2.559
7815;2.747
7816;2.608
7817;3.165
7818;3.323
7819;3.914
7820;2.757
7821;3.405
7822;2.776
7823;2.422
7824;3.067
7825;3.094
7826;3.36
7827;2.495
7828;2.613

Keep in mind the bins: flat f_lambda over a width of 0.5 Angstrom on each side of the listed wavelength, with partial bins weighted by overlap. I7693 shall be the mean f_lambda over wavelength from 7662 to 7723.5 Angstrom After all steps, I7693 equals 2.71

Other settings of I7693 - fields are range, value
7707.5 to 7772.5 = 2.72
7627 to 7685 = 2.77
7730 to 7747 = 2.85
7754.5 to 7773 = 2.88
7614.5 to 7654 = 2.91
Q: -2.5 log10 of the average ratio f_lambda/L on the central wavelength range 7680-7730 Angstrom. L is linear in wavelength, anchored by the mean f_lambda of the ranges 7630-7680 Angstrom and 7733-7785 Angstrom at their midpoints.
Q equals 0.02 mag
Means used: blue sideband 2.75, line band 2.69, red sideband 2.76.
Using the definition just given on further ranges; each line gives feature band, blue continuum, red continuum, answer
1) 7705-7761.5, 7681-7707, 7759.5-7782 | 0.05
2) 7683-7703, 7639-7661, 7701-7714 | -0.04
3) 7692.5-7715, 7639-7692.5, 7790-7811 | 0.06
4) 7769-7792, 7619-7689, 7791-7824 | 0.04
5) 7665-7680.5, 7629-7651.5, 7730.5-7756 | 0.05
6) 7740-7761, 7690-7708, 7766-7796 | 0.05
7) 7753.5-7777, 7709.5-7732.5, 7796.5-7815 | -0.08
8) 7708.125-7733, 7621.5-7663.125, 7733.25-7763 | 0.04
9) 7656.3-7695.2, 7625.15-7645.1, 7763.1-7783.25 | 0.03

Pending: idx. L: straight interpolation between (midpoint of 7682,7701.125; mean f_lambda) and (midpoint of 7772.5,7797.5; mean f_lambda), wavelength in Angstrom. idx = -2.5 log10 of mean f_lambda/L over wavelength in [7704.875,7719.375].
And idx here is 0.10 mag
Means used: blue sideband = 2.77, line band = 2.51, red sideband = 2.72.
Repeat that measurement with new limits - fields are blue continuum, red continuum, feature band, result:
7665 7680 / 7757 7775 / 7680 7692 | -0.023 mag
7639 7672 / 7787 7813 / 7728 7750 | -0.038 mag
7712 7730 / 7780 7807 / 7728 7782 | -0.054 mag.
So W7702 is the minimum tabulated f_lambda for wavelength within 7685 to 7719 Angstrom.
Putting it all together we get 1.41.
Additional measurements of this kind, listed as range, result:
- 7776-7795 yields 1.998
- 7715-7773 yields 1.43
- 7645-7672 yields 1.767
